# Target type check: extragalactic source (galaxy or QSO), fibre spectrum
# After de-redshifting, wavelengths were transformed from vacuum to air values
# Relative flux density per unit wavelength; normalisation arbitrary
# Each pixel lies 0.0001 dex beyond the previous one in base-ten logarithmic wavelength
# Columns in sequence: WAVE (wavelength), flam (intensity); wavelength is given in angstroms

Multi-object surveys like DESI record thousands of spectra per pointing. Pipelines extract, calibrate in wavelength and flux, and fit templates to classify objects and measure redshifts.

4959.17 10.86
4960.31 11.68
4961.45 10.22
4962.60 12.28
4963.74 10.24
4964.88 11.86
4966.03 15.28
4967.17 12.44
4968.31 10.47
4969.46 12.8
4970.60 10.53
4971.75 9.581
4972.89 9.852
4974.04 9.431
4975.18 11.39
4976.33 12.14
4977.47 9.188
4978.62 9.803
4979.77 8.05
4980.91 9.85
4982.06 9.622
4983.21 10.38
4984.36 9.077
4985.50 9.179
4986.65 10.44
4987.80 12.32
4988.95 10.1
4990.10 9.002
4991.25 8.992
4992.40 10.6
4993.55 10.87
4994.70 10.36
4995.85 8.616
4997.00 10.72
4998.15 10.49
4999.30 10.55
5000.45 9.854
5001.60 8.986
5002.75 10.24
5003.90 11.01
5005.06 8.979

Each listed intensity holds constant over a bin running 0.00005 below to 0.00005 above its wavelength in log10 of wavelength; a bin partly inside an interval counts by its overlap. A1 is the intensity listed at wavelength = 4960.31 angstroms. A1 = 11.68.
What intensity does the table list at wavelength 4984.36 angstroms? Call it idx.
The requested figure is 9.077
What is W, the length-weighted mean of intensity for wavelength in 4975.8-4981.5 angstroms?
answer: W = 9.79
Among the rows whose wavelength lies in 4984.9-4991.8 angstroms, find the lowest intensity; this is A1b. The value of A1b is 8.992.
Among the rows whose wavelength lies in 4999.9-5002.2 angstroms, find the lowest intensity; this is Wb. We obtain 8.986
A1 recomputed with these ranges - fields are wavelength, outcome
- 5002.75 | 10.24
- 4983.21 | 10.38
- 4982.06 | 9.622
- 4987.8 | 12.32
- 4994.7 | 10.36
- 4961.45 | 10.22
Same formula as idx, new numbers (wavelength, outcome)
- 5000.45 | 9.854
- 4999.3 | 10.55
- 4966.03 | 15.28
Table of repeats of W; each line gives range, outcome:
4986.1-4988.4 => 11.4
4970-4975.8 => 10.2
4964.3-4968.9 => 12.5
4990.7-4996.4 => 9.9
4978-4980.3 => 8.92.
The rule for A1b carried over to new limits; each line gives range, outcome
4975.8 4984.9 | 8.05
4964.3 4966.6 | 11.86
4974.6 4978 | 9.188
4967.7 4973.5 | 9.581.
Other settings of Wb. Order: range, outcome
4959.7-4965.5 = 10.22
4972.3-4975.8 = 9.431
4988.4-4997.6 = 8.616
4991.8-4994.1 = 10.6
